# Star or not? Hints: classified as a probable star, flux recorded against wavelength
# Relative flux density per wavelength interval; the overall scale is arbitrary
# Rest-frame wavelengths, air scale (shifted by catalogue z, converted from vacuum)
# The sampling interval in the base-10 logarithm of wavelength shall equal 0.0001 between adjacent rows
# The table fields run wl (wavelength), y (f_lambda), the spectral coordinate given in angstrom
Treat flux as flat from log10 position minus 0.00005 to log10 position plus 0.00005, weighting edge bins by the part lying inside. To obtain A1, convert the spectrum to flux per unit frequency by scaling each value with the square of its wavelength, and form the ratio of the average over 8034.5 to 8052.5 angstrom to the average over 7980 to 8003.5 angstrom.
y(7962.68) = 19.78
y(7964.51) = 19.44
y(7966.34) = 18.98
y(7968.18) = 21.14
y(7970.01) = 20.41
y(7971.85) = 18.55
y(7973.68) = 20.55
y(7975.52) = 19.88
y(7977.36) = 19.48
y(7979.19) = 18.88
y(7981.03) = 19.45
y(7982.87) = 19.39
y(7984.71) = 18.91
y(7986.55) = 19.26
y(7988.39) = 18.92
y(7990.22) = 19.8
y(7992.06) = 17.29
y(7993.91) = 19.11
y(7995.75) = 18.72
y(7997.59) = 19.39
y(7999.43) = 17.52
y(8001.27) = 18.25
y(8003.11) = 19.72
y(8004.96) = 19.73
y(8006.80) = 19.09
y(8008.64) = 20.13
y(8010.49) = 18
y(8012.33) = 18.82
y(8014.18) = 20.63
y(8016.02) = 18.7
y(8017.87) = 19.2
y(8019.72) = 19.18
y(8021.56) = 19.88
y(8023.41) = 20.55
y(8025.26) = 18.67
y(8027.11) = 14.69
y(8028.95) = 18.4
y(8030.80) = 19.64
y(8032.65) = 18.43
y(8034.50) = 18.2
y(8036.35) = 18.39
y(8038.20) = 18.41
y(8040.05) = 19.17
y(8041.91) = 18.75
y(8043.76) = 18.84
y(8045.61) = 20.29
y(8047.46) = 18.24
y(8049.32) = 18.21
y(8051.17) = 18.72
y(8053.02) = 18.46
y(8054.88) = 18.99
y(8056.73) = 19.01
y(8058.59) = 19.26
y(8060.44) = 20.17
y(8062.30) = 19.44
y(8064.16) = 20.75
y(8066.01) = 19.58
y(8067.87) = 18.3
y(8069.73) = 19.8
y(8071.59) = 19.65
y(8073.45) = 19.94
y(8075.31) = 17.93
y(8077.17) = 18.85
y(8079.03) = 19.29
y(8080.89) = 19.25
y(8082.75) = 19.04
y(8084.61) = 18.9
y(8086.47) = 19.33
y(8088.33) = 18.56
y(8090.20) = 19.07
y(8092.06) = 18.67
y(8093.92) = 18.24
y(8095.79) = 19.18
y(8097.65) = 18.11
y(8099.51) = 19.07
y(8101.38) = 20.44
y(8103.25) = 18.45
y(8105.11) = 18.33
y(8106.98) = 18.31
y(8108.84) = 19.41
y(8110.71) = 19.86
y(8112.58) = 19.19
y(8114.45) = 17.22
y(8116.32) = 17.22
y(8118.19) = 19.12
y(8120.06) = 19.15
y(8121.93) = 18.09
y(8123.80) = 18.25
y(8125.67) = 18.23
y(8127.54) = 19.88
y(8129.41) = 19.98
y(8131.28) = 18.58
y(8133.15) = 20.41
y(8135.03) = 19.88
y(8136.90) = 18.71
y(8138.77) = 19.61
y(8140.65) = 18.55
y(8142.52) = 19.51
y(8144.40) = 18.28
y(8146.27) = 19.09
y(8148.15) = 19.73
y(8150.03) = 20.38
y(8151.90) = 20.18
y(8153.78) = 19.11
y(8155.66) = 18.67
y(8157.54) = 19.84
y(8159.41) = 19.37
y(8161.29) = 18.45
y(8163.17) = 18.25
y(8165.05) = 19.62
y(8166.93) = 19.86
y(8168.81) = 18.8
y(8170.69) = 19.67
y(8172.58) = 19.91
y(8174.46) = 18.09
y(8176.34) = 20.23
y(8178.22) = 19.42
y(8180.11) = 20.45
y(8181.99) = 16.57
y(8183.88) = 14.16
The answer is 1.01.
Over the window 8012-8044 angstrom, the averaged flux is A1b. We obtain 18.8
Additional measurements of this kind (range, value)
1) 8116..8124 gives 18.5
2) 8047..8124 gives 18.9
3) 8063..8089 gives 19.2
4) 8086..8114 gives 18.9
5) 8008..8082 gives 19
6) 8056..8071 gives 19.5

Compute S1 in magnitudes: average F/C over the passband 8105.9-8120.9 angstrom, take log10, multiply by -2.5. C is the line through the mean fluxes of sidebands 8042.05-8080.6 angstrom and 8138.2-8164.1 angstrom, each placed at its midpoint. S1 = 0.03 mag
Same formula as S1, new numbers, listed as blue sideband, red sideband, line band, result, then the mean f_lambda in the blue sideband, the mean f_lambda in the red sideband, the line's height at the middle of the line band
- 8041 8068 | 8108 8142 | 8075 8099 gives 0.01 mag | 19.2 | 19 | 19.1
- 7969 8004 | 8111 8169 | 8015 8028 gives 0.02 mag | 19.1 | 19.1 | 19.1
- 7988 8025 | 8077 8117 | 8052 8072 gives -0.03 mag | 19.1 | 18.8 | 18.9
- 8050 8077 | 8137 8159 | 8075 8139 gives 0.02 mag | 19.3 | 19.3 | 19.3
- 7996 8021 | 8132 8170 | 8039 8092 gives 0.00 mag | 19.1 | 19.3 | 19.2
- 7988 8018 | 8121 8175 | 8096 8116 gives 0.02 mag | 19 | 19.2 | 19.2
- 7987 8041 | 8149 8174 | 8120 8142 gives 0.01 mag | 18.9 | 19.4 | 19.3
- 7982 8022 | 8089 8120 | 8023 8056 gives 0.02 mag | 19.1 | 18.7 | 19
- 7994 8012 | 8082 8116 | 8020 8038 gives 0.02 mag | 19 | 18.8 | 18.9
